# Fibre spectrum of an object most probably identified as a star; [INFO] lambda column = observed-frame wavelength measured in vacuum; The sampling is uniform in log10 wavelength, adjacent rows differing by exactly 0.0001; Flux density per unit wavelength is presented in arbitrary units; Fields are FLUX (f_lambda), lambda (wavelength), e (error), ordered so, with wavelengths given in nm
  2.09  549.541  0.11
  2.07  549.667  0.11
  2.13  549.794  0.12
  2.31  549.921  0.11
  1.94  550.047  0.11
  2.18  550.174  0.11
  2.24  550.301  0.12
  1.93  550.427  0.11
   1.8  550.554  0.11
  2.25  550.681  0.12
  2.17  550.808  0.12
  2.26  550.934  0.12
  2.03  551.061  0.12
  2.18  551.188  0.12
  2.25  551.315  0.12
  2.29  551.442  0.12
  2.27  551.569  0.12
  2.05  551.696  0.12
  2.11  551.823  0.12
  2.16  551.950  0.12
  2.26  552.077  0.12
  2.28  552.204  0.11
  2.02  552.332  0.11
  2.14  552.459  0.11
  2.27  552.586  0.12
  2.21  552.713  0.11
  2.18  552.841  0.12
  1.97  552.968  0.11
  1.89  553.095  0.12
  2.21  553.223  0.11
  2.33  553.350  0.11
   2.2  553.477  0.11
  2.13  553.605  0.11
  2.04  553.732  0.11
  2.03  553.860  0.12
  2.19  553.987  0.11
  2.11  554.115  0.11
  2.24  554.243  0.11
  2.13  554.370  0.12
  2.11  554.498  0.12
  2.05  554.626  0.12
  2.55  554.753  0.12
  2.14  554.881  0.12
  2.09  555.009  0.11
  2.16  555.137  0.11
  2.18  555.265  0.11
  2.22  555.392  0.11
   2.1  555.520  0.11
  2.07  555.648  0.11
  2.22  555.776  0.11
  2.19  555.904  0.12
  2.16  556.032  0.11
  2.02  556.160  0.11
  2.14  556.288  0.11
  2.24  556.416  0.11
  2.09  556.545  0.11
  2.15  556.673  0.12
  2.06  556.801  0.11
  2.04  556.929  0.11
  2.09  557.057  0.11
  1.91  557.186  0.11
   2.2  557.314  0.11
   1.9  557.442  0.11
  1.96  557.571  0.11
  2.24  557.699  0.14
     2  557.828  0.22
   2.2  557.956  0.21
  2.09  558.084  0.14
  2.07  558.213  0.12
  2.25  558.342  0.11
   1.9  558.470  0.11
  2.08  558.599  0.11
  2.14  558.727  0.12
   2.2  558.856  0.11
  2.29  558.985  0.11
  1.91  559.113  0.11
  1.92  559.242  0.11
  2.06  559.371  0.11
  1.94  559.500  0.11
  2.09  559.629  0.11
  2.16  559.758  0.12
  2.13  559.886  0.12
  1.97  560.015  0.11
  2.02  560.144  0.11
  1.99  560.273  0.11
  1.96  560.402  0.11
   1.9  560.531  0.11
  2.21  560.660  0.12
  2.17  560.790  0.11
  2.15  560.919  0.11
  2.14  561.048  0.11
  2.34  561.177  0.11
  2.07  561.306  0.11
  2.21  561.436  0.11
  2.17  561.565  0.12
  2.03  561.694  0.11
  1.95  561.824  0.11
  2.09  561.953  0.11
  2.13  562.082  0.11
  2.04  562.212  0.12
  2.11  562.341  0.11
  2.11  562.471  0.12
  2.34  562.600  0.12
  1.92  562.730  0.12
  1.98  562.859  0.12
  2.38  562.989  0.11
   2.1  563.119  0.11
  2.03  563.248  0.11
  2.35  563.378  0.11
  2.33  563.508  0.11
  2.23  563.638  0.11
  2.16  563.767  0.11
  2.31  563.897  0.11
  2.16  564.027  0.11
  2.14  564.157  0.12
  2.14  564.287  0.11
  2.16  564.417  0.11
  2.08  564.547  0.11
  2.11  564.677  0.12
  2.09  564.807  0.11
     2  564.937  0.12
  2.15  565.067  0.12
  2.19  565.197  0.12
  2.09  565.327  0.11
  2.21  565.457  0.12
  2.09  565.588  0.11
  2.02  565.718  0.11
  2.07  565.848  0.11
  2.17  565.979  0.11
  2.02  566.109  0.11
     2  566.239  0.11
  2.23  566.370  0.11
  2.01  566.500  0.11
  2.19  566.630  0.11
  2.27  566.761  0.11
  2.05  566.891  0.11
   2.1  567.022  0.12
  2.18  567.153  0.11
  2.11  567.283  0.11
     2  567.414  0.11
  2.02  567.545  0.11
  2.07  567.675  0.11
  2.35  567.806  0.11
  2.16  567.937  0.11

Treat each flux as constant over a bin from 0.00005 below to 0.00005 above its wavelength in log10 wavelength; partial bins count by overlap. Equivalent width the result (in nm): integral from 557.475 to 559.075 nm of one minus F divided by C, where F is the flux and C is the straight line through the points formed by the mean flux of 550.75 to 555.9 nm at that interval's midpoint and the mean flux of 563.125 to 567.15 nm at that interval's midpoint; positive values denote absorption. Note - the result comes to 0.03 nm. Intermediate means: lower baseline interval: 2.16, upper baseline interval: 2.14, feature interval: 2.11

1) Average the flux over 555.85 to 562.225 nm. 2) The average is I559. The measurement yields 2.09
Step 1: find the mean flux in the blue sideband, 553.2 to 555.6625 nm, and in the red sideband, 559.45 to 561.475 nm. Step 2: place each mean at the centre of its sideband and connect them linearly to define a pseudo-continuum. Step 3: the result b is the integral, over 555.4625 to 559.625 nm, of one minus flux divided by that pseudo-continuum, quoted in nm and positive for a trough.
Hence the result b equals 0.075 nm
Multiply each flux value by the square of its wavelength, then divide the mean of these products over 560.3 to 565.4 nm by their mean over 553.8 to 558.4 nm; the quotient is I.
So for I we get 1.0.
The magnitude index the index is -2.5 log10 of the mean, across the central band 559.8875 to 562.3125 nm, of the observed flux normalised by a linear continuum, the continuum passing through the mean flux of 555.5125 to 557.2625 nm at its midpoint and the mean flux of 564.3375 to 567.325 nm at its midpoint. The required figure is 0.01 mag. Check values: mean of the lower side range 2.11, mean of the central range 2.09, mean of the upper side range 2.11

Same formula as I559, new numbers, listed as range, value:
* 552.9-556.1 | 2.15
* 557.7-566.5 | 2.11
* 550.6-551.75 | 2.19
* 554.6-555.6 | 2.19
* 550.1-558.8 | 2.13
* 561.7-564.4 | 2.15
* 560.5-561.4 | 2.15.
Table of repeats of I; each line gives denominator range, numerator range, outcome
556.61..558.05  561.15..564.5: 1.06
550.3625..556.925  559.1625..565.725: 1.02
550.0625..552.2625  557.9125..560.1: 0.99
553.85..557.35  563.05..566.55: 1.03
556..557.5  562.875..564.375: 1.08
